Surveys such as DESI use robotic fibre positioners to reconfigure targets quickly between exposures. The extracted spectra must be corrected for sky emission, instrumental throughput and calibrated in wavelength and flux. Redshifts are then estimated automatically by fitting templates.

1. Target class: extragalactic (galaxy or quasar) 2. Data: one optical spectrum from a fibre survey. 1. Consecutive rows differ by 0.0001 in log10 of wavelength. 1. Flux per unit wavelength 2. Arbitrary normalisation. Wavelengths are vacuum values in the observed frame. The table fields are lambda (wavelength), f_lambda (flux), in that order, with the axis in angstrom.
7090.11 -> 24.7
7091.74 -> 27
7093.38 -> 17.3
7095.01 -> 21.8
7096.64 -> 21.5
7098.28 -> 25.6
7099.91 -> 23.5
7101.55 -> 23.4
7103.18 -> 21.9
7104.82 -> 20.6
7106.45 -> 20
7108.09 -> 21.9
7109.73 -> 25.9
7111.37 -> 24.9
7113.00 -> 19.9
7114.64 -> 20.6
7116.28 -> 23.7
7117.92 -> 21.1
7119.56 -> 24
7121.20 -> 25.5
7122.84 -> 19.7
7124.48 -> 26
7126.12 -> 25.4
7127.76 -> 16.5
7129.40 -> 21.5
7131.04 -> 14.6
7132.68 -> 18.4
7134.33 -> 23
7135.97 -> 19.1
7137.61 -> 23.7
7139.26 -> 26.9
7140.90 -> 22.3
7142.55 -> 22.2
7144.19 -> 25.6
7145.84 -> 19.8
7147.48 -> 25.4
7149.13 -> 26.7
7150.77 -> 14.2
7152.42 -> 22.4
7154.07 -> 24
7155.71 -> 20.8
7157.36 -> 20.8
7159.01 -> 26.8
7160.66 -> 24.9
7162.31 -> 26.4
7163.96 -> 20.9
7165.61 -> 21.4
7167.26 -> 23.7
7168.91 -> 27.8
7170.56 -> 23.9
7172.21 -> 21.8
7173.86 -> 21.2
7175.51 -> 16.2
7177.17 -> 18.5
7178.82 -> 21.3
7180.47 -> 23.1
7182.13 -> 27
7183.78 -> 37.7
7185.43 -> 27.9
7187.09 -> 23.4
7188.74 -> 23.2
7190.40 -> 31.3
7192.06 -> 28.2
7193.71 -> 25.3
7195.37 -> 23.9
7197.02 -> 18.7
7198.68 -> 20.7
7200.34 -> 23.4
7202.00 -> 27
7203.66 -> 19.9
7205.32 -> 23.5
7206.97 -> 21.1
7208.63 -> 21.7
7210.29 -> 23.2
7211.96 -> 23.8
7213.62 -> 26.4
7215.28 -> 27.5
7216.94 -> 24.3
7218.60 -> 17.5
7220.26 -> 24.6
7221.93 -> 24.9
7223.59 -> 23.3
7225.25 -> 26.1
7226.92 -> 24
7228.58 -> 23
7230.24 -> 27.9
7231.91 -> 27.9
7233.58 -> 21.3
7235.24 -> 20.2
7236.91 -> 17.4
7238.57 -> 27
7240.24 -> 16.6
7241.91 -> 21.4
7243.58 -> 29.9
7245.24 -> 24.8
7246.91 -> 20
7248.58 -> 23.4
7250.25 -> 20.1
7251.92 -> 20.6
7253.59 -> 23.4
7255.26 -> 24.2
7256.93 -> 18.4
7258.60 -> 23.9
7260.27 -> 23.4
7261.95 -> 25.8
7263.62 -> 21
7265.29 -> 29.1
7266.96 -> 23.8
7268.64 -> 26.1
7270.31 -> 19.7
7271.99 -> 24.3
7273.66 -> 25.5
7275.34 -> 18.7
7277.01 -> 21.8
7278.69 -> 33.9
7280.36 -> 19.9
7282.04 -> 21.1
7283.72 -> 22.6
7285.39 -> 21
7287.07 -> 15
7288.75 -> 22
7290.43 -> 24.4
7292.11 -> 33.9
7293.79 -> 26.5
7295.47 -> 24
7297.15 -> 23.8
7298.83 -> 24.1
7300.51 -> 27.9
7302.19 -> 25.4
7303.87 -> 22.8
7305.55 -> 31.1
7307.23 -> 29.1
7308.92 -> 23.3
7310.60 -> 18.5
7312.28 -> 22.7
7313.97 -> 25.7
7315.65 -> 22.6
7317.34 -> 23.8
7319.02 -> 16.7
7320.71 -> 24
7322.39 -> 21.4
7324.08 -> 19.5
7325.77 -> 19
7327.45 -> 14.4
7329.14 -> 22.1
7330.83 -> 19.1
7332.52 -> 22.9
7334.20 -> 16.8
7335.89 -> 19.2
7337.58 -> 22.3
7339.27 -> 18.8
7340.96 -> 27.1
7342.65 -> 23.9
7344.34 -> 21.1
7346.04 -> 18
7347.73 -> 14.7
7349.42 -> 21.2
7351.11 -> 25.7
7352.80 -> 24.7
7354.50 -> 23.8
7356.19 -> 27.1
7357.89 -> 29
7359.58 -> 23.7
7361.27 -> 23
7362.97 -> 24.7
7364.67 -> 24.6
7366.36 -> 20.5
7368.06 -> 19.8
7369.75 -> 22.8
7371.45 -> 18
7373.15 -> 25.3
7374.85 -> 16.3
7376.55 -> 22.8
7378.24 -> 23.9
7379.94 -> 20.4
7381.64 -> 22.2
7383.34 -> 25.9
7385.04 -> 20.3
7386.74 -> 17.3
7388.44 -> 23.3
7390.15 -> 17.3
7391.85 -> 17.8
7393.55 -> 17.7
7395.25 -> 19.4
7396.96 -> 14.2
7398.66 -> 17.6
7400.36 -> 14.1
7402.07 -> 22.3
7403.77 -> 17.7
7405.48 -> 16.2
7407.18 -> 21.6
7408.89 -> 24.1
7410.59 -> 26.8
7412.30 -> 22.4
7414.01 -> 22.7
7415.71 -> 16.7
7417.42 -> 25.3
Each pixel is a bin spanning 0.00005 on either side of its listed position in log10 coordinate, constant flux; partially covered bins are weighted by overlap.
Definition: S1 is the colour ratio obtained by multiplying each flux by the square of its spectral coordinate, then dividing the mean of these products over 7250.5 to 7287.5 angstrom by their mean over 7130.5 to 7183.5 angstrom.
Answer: 1.0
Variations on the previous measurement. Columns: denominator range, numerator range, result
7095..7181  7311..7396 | 1.02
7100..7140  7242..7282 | 1.11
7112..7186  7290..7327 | 1.10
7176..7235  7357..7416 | 0.91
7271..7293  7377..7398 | 0.88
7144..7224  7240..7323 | 1.02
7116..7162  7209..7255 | 1.07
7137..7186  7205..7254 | 1.01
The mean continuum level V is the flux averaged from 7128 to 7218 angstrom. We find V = 23.2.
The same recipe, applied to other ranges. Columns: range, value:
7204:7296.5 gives 23.4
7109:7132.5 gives 22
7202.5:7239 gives 23.5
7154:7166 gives 23.3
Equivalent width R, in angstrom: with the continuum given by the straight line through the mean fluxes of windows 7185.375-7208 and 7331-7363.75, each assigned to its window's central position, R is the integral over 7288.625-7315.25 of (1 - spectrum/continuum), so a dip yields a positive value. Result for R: -2.9 angstrom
